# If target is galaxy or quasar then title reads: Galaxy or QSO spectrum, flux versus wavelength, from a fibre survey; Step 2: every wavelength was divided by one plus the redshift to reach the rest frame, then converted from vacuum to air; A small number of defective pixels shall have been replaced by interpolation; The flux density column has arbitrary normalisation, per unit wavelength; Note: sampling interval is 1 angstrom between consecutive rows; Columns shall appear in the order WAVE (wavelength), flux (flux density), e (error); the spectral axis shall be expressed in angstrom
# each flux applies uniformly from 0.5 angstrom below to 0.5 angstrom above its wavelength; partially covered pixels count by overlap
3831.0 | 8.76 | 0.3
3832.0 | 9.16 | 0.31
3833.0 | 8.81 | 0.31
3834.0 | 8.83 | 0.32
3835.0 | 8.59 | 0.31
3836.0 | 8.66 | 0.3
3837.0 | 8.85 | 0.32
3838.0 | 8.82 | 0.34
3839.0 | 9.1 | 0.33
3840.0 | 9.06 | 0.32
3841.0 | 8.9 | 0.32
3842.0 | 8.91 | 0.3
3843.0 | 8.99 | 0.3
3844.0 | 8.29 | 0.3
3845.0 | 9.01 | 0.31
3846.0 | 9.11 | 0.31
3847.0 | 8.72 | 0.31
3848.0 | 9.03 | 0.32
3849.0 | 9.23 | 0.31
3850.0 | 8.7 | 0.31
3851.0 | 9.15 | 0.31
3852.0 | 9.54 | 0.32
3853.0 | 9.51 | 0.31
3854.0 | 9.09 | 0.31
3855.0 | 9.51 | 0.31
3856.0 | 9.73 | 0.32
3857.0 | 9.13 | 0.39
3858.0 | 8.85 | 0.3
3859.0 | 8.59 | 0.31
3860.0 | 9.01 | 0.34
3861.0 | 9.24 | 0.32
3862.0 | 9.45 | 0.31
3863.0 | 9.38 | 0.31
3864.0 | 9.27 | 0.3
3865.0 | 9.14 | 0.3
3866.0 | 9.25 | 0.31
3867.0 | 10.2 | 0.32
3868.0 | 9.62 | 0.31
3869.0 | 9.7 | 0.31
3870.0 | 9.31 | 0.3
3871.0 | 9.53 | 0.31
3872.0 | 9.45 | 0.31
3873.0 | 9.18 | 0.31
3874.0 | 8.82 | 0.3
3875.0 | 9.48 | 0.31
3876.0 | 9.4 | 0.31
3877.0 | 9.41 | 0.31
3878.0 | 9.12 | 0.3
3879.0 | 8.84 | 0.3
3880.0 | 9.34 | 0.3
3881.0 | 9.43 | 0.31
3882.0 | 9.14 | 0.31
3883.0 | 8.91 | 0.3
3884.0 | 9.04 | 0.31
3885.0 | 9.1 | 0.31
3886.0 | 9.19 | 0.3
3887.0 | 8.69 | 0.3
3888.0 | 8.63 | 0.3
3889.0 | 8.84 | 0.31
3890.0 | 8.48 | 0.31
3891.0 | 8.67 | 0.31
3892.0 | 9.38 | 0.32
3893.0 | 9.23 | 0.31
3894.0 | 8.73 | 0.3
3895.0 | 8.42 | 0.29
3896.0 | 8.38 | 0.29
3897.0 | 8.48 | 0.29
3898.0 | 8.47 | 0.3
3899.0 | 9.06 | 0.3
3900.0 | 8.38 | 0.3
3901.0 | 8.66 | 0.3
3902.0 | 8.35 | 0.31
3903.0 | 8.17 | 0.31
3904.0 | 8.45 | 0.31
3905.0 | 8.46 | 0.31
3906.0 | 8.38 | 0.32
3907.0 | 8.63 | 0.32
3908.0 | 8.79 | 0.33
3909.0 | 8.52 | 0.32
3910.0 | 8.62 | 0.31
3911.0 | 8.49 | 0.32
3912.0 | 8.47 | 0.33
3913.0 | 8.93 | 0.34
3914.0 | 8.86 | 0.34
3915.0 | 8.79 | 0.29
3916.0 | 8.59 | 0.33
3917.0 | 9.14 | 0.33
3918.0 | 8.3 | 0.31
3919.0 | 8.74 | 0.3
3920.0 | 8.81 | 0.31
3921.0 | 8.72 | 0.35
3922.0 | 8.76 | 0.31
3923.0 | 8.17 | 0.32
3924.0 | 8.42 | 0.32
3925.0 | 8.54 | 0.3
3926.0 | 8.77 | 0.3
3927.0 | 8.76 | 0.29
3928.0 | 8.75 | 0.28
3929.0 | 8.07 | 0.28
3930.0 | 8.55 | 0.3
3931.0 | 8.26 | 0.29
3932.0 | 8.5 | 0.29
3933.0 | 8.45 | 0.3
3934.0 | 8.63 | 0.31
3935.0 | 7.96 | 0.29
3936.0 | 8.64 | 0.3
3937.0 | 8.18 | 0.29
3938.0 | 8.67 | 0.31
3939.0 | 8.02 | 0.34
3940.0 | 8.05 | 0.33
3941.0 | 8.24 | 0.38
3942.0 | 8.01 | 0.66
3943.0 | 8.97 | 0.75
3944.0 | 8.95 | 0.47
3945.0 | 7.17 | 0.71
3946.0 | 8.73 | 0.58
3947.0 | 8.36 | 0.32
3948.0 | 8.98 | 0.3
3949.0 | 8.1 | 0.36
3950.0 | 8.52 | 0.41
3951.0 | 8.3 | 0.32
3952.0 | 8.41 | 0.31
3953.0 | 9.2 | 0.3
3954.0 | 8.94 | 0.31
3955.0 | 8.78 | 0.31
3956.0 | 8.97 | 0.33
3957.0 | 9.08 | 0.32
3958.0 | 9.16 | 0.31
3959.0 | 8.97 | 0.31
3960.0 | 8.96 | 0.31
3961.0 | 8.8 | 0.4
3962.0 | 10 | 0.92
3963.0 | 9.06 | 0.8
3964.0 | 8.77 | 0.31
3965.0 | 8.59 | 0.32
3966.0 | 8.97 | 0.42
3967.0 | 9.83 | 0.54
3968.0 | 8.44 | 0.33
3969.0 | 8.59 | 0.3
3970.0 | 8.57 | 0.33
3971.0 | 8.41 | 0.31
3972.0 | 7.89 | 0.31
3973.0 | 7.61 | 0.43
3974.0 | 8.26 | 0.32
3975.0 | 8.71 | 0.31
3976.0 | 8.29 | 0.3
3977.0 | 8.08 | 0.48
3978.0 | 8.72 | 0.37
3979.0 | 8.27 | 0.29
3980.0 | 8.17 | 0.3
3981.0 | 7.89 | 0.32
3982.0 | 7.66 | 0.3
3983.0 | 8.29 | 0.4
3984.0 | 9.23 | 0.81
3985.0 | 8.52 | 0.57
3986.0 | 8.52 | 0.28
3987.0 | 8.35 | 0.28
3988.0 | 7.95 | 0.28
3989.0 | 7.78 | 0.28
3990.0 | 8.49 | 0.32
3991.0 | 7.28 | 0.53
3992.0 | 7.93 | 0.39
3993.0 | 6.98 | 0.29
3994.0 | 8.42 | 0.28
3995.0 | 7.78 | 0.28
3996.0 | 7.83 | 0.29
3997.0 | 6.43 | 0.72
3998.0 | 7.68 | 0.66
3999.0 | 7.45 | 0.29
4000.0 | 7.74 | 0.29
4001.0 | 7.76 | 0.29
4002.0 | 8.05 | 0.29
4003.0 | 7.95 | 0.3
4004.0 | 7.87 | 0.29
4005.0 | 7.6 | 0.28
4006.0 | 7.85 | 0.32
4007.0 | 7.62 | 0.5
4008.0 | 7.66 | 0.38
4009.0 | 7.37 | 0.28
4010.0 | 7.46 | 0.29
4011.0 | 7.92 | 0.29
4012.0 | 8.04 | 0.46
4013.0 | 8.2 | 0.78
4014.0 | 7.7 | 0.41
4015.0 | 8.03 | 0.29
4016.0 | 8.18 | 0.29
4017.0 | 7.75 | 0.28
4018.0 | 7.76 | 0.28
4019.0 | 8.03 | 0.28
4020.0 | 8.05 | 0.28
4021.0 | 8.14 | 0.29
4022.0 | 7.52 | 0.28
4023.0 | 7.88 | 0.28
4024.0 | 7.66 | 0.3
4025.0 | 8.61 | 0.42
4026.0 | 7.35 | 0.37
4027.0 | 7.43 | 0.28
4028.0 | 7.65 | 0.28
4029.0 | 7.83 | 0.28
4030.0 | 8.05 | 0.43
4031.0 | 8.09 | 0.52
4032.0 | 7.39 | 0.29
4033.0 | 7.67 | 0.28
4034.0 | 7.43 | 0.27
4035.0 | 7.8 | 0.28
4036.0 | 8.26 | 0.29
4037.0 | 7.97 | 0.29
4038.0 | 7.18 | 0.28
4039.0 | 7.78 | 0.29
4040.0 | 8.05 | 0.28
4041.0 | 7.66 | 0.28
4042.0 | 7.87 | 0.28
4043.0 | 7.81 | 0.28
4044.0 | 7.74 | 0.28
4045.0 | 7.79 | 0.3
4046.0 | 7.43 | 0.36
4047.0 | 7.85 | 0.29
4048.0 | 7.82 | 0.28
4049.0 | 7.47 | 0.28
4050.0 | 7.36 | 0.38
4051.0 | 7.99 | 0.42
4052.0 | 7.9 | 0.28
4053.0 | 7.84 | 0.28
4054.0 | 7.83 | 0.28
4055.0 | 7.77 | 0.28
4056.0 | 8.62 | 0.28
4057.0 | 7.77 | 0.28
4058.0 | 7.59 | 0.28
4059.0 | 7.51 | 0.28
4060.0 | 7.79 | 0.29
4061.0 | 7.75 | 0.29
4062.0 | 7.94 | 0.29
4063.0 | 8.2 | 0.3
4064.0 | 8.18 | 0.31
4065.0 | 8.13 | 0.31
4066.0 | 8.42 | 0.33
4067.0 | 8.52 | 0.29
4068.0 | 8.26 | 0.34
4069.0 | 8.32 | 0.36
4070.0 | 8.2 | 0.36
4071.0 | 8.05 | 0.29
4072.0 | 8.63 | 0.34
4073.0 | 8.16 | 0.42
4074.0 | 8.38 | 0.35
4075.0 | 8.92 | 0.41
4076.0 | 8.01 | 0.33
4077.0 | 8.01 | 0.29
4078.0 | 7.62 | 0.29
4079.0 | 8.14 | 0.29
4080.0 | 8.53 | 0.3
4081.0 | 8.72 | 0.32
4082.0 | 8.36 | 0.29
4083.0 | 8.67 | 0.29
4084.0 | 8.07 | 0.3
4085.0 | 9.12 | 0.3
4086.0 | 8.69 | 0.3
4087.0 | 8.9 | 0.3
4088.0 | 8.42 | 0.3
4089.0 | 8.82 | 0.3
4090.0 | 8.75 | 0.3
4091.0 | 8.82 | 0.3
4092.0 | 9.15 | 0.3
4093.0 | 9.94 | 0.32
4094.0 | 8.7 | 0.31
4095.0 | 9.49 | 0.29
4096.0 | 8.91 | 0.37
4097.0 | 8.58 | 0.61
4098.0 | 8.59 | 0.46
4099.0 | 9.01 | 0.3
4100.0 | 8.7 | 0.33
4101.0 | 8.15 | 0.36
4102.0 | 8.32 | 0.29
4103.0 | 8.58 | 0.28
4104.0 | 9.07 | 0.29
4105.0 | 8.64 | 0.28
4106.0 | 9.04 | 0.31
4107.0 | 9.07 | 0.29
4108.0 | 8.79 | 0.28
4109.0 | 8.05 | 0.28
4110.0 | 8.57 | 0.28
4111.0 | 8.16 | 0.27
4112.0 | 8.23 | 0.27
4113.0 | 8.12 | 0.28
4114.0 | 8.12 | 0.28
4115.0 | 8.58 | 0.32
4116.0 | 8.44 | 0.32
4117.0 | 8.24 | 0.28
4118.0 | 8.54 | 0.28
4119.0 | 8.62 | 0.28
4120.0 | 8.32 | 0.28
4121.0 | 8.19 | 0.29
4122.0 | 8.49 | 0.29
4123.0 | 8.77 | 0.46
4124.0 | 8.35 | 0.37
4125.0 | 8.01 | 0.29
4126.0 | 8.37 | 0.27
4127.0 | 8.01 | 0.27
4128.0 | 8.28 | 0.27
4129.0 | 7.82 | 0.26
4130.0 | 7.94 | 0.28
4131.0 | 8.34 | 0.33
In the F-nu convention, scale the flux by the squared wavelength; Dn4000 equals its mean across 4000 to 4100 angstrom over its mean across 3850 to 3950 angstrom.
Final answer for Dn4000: 1.0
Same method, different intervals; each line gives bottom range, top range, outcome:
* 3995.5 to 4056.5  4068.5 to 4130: 1.13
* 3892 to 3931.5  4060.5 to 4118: 1.08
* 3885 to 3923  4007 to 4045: 0.96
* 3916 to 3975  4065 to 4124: 1.07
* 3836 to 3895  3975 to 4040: 0.93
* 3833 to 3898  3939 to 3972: 1.00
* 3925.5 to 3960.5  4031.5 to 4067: 0.97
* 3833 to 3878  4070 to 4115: 1.06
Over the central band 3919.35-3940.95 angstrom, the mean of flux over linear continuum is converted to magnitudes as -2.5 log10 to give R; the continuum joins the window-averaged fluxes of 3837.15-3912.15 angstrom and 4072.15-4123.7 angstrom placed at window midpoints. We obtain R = 0.05 mag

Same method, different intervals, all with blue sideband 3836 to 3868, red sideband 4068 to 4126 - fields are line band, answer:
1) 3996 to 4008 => 0.148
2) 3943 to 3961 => 0.024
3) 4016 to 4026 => 0.105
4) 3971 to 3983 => 0.085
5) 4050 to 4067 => 0.089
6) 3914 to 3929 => 0.038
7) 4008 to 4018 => 0.118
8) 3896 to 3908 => 0.062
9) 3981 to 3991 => 0.072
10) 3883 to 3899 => 0.029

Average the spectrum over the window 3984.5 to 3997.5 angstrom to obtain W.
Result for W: 7.87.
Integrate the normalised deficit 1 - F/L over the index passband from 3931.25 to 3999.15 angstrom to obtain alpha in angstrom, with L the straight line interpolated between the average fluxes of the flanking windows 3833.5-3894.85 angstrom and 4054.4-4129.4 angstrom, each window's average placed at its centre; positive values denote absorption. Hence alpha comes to 3.2 angstrom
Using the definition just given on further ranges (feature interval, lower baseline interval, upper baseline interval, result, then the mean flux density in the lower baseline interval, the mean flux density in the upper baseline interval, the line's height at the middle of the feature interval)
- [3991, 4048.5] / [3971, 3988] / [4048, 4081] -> 2.88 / 8.27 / 8.06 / 8.17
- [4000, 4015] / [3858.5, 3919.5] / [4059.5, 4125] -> 1.52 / 8.93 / 8.49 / 8.67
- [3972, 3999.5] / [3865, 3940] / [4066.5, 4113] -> 2.13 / 8.78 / 8.58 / 8.69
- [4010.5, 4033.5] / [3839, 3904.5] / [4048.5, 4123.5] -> 1.92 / 9.04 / 8.39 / 8.58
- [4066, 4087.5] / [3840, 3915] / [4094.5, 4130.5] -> 0.40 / 8.98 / 8.48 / 8.55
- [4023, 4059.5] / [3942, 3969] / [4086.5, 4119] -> 3.96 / 8.79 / 8.67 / 8.72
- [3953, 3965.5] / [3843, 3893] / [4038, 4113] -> -0.33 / 9.16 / 8.3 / 8.78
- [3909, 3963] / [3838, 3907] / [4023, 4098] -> 0.66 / 9.02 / 8.14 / 8.72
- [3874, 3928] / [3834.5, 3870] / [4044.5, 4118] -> 1.18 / 9.13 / 8.35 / 8.96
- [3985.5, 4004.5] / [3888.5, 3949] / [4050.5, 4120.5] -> 1.53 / 8.55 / 8.41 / 8.49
